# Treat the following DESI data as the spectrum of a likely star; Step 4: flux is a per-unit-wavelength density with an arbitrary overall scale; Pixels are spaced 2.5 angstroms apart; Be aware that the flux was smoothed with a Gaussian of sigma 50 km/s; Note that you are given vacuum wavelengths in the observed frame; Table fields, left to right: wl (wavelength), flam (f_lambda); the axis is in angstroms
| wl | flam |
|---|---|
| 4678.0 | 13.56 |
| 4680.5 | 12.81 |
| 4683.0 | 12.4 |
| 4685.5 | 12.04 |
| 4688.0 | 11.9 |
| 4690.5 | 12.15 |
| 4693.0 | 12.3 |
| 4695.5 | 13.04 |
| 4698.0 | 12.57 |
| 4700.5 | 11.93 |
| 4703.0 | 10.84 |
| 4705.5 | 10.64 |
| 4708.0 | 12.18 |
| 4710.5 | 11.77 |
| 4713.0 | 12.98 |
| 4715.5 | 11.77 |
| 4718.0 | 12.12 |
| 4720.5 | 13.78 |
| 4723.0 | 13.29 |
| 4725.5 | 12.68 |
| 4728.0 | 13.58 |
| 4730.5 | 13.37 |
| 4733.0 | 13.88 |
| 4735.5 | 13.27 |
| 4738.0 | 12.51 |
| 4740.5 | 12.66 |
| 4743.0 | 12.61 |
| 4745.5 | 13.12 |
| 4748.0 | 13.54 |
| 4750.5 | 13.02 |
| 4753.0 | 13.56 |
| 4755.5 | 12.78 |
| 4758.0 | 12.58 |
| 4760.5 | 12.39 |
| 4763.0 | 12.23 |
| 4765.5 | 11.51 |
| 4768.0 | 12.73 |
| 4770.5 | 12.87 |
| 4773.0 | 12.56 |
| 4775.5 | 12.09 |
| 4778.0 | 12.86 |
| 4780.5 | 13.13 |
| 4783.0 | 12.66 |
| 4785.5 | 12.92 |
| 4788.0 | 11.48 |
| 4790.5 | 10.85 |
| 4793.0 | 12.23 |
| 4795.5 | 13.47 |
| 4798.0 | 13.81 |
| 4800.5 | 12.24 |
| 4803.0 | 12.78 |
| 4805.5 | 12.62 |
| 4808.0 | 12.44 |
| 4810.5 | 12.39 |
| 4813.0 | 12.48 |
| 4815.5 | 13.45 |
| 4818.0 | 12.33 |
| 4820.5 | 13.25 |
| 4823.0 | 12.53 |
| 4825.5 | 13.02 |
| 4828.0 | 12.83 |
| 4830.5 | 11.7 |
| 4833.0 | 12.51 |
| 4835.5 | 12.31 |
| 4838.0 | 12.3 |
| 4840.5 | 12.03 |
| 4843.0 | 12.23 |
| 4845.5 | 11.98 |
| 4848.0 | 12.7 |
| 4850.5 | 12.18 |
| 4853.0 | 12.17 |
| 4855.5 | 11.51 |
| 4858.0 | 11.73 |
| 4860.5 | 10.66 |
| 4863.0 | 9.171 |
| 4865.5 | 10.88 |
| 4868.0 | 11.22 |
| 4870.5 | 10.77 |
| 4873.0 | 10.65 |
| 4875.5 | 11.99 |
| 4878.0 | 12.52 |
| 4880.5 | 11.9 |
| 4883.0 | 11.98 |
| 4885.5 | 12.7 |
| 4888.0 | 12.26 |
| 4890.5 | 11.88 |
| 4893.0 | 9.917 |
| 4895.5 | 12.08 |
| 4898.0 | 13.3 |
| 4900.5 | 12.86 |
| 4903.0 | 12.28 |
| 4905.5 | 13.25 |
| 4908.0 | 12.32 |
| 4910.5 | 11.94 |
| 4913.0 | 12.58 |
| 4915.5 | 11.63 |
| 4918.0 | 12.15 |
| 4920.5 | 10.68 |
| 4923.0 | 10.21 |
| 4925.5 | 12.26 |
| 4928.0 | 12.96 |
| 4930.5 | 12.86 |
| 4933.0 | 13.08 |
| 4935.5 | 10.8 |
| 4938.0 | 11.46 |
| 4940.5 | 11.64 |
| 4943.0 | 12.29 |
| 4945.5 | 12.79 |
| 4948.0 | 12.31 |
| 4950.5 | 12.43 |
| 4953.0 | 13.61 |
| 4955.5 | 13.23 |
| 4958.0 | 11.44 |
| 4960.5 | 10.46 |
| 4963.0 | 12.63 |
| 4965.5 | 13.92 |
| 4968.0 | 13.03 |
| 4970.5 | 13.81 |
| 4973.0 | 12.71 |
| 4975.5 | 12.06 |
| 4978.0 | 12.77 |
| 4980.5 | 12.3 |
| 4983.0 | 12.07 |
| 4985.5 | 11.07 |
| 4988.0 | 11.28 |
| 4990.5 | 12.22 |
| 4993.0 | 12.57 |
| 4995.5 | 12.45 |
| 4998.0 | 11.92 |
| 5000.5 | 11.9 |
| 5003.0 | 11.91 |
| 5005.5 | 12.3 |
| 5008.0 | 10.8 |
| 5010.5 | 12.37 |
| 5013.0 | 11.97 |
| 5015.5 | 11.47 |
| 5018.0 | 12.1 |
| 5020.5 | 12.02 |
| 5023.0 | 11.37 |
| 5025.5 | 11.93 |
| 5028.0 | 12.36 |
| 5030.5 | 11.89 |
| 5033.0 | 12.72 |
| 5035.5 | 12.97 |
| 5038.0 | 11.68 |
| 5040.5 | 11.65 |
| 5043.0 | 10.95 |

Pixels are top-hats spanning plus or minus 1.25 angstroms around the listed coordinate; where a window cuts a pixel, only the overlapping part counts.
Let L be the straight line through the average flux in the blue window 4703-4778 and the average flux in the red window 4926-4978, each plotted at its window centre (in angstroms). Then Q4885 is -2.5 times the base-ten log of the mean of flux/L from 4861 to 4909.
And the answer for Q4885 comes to 0.07 mag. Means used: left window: 12.7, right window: 12.5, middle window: 11.8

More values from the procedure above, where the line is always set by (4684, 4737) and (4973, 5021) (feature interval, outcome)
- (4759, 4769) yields 0.02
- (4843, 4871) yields 0.08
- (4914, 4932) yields 0.02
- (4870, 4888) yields 0.03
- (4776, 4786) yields -0.04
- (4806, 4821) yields -0.03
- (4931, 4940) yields 0.02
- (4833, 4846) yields 0.00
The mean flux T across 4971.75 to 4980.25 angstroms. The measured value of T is 12.5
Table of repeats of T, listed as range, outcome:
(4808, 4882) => 12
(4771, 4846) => 12.5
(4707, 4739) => 12.9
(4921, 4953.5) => 12.1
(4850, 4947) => 11.8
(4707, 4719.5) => 12.2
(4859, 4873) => 10.6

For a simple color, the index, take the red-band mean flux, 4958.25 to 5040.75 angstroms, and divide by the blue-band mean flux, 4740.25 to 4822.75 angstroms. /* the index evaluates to 0.96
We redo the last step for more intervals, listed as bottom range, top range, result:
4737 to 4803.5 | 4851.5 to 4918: 0.93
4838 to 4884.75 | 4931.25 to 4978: 1.07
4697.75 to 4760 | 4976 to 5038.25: 0.95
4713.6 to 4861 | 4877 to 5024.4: 0.97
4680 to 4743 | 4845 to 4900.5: 0.93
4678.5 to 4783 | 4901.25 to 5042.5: 0.97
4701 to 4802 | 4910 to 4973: 0.97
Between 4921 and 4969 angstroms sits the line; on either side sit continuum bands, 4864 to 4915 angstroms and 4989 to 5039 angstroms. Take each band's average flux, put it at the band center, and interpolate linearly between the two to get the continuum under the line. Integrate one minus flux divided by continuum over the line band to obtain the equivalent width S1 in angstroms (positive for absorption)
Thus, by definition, -1.1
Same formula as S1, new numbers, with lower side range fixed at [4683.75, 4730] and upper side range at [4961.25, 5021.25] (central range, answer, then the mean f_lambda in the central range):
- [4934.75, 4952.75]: 0.2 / 12.1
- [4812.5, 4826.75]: -0.7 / 12.9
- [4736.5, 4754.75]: -1.0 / 13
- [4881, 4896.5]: 0.6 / 11.8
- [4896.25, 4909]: -0.5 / 12.8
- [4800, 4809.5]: -0.2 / 12.5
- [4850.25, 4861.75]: 0.6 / 11.6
